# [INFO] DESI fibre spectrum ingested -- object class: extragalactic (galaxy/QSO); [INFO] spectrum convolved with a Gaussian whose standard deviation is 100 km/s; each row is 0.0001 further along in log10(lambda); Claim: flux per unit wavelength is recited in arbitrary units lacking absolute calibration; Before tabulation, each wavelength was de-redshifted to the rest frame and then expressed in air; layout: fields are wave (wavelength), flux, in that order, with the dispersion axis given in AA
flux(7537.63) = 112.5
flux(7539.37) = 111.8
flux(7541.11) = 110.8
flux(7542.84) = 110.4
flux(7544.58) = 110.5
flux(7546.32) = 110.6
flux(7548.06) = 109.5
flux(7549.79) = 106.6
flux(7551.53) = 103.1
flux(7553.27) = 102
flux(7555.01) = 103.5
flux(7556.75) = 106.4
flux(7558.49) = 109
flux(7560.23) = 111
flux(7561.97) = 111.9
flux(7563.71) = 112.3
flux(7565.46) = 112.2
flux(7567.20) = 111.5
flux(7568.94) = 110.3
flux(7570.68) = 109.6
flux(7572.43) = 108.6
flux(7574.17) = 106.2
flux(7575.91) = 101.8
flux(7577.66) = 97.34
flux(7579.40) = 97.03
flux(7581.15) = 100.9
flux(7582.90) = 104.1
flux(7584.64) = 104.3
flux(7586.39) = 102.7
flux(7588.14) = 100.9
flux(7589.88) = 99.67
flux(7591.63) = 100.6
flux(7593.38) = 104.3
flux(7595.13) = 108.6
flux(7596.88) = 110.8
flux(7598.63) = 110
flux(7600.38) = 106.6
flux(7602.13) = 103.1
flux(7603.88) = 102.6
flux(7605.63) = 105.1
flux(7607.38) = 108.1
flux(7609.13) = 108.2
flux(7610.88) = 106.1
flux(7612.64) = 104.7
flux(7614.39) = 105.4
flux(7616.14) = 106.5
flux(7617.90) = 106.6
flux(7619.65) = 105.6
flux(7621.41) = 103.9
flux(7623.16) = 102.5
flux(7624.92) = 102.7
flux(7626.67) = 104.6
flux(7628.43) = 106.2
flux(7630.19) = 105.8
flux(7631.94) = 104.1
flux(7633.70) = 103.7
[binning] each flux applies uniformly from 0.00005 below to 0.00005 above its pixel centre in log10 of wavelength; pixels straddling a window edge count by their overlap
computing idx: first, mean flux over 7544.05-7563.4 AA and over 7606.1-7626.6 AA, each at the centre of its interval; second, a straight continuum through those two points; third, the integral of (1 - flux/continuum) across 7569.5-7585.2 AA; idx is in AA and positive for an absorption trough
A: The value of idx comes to 0.5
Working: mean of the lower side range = 108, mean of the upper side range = 105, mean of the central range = 103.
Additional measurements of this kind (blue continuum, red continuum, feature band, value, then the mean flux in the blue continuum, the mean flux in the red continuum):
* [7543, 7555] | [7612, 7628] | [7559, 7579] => -0.34 AA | 107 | 105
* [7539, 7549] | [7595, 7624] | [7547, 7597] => 1.36 AA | 111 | 106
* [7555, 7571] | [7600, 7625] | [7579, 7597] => 0.79 AA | 110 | 105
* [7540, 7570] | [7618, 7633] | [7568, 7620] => 0.79 AA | 109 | 105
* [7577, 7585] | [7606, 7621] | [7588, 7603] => -0.29 AA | 101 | 106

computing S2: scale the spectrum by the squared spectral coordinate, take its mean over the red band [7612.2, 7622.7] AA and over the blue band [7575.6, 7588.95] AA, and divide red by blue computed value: 1.05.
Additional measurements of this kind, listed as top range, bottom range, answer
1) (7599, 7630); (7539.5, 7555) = 0.99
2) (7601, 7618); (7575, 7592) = 1.05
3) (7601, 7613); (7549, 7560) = 1.01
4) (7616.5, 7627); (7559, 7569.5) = 0.95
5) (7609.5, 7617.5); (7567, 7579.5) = 1.01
